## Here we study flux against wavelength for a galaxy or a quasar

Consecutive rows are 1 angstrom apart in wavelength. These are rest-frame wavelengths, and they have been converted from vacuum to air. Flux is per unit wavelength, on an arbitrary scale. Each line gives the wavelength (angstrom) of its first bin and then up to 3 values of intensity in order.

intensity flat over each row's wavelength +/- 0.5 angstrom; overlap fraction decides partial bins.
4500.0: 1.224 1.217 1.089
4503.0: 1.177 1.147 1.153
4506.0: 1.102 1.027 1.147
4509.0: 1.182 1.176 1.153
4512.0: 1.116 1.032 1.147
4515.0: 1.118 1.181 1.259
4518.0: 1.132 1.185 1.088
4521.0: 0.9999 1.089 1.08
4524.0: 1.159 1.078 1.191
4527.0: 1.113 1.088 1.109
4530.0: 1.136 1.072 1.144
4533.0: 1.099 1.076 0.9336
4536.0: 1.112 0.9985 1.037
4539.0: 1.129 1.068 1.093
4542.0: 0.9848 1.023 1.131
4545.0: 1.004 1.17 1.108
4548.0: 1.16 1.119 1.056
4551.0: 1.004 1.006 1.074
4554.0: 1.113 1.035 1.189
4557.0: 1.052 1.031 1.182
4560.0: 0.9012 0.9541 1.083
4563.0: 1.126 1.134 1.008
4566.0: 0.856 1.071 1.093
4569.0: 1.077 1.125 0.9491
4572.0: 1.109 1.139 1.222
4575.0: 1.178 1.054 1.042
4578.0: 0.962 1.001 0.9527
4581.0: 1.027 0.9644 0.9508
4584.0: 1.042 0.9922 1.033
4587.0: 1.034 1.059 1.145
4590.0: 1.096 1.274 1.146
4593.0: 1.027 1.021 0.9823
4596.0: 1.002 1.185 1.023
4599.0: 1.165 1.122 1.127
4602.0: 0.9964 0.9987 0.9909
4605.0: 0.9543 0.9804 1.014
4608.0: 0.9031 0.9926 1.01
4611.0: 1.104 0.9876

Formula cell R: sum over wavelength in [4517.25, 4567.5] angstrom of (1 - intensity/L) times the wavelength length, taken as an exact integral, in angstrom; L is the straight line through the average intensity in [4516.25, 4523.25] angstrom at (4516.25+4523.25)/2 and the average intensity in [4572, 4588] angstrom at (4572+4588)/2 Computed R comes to 0.7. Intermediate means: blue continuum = 1.12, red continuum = 1.04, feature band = 1.08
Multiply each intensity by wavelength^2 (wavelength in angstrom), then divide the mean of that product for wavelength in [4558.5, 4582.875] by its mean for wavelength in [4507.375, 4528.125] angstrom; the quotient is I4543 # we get 1.0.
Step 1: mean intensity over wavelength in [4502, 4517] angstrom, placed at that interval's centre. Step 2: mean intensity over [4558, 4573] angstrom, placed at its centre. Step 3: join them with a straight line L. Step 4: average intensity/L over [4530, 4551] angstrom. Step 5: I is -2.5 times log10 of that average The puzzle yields 0.01 mag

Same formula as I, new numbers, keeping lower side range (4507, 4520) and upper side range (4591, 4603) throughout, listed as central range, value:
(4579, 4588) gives 0.089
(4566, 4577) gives 0.010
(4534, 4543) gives 0.080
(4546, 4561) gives 0.040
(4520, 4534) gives 0.030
